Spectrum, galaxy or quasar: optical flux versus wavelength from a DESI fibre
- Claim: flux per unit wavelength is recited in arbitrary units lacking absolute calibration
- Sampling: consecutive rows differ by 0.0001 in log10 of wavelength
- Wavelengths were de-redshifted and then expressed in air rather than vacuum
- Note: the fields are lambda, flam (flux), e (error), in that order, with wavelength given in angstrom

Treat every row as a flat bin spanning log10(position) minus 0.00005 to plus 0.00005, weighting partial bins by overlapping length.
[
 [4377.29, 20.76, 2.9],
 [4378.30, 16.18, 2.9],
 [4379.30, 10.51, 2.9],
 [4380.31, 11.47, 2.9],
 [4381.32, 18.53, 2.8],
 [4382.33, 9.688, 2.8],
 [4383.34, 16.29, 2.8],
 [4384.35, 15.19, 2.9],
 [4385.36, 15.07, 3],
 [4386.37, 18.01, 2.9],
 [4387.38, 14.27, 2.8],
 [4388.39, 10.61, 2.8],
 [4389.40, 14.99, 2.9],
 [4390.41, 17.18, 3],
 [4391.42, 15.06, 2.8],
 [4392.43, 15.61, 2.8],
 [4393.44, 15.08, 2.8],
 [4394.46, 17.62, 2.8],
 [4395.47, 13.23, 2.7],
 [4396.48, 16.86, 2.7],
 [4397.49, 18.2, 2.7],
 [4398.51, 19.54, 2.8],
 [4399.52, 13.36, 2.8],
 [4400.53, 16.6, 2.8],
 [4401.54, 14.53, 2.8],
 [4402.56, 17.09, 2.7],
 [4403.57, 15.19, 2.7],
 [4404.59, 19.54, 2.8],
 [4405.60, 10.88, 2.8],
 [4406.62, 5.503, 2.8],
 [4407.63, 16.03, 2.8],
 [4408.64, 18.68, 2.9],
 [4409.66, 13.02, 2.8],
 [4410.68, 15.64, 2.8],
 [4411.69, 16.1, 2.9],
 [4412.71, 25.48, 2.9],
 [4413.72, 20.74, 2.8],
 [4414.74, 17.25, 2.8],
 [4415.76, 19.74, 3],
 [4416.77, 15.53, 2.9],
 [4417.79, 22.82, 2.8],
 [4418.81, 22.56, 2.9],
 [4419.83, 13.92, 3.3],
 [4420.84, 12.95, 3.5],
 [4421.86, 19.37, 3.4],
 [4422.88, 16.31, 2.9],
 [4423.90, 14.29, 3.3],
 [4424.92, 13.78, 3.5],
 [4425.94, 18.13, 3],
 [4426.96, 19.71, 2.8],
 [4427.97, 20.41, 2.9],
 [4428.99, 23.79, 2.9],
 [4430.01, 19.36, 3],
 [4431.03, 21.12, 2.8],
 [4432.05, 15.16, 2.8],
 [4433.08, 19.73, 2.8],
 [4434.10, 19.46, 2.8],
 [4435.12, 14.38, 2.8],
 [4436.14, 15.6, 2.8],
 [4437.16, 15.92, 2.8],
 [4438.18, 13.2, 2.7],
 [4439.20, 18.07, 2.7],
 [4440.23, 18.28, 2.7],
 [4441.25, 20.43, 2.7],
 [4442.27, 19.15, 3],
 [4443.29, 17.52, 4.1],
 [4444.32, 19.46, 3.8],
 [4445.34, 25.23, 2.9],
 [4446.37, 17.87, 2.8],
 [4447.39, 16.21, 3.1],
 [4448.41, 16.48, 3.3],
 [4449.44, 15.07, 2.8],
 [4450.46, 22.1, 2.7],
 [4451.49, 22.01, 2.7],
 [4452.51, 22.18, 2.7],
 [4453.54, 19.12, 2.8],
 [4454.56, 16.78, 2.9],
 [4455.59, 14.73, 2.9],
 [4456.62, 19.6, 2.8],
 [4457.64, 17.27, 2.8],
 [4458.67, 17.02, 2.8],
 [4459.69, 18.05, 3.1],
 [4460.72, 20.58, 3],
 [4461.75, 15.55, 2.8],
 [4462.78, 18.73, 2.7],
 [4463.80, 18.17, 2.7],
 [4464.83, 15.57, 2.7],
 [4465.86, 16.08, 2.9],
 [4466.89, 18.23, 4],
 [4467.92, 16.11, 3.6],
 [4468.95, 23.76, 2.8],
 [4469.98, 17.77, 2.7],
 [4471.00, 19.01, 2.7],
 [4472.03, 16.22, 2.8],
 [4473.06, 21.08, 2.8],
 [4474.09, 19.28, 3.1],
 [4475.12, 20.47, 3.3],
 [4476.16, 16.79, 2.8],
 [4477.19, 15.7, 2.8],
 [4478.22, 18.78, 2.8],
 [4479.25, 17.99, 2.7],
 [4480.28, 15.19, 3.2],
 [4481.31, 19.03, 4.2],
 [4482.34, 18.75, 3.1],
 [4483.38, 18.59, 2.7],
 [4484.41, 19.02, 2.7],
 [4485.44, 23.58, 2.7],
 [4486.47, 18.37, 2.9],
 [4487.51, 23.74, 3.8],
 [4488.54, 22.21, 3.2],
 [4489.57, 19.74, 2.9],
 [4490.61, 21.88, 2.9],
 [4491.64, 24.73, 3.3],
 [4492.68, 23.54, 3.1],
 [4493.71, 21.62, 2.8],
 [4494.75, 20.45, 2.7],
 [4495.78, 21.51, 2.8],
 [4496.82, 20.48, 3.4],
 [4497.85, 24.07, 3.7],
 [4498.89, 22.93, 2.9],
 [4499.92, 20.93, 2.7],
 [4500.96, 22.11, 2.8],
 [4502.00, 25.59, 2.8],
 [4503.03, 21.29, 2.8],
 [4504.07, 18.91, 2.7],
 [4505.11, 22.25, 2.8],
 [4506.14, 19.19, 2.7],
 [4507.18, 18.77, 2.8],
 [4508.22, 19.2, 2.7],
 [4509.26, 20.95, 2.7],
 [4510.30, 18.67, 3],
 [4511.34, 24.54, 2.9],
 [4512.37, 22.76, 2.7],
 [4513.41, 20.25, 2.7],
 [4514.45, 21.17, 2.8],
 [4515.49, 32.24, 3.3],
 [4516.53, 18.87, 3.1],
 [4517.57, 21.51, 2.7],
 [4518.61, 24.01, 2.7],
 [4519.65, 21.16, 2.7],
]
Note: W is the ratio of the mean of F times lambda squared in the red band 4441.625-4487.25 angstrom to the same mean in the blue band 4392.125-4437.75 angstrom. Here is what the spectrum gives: 1.11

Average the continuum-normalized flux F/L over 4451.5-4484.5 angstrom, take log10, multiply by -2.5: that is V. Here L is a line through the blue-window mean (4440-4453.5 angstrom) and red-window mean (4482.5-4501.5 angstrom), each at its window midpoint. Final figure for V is 0.12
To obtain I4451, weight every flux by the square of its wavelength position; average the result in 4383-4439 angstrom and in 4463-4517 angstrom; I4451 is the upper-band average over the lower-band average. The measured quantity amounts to 1.27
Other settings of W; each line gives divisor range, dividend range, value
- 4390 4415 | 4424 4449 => 1.14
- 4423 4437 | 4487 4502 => 1.27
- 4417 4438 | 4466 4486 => 1.07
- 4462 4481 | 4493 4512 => 1.20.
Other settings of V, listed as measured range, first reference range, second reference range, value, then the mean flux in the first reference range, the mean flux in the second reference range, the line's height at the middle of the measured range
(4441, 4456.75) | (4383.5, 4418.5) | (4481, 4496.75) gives 0.00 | 16.2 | 21.1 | 18.9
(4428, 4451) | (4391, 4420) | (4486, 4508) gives 0.00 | 16.6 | 21.6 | 18.5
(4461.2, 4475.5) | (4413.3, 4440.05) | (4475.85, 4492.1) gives 0.05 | 17.8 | 19.7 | 19.2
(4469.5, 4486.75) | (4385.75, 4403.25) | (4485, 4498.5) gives 0.14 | 15.7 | 22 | 21.1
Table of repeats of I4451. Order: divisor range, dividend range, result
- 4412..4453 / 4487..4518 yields 1.22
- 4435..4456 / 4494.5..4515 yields 1.21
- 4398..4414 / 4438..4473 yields 1.17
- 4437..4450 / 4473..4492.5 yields 1.12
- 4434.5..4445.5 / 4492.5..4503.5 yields 1.29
